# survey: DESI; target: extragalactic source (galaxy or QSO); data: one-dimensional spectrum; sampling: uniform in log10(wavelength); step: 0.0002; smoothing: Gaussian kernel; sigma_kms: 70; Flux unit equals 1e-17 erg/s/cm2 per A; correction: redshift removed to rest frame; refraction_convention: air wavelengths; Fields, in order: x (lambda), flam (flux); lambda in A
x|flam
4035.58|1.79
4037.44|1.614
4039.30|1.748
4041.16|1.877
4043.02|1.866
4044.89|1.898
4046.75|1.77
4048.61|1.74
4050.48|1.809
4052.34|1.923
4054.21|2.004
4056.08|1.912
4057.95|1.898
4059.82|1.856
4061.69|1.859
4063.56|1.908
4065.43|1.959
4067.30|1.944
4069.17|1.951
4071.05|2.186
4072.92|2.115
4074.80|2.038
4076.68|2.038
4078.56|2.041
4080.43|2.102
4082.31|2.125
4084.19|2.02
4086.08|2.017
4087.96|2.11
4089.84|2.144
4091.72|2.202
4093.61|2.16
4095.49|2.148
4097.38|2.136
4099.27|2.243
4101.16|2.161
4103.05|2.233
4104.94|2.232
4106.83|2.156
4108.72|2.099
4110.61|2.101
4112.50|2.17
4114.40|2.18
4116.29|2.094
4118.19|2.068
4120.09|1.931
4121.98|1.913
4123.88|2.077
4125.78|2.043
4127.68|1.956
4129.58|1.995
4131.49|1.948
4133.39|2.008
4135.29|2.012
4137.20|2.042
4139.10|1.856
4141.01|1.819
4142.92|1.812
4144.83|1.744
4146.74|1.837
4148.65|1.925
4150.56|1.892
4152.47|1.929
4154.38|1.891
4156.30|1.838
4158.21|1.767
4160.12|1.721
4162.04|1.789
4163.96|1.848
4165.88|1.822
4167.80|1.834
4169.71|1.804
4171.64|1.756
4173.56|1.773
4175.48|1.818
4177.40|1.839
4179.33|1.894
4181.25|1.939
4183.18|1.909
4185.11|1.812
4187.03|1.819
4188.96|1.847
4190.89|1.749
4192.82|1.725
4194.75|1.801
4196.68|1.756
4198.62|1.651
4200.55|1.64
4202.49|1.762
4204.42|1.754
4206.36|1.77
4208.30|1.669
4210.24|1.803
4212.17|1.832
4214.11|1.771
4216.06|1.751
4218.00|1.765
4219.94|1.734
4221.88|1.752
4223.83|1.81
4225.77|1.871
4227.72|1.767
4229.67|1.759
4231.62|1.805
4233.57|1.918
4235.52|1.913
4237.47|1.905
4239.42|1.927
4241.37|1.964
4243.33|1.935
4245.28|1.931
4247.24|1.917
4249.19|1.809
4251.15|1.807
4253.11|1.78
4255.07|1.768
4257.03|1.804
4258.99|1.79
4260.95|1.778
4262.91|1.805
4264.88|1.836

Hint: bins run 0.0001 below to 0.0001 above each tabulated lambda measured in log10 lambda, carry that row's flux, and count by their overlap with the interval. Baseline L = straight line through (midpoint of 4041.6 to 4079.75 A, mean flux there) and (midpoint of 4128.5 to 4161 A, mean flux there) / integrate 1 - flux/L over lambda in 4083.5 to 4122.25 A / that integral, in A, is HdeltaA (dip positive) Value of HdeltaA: -4.33 A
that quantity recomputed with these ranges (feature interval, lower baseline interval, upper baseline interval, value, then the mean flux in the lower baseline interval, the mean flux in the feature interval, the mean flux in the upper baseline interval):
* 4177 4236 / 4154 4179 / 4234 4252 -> 2.07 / 1.81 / 1.79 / 1.9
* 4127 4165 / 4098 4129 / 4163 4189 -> 1.63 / 2.1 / 1.88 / 1.84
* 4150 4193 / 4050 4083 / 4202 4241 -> 0.80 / 1.98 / 1.83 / 1.81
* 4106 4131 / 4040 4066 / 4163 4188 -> -2.74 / 1.87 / 2.06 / 1.84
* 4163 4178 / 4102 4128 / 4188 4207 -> 0.38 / 2.09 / 1.81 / 1.74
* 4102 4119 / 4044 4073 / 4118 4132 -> -1.52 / 1.92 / 2.15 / 1.99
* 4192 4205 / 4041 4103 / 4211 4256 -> 1.02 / 2.01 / 1.73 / 1.83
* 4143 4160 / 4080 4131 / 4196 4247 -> 1.21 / 2.1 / 1.84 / 1.81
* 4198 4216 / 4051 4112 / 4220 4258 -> 1.42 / 2.06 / 1.74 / 1.85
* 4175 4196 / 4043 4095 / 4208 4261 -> 0.48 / 1.99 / 1.83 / 1.83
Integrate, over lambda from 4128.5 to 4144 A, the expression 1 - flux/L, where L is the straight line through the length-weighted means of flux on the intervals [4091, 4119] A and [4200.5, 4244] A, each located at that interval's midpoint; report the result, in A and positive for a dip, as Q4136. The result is 1.0 A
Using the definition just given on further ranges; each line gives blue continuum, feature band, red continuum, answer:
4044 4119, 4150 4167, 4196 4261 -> 0.8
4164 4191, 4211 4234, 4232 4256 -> 0.9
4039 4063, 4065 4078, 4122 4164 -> -1.2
